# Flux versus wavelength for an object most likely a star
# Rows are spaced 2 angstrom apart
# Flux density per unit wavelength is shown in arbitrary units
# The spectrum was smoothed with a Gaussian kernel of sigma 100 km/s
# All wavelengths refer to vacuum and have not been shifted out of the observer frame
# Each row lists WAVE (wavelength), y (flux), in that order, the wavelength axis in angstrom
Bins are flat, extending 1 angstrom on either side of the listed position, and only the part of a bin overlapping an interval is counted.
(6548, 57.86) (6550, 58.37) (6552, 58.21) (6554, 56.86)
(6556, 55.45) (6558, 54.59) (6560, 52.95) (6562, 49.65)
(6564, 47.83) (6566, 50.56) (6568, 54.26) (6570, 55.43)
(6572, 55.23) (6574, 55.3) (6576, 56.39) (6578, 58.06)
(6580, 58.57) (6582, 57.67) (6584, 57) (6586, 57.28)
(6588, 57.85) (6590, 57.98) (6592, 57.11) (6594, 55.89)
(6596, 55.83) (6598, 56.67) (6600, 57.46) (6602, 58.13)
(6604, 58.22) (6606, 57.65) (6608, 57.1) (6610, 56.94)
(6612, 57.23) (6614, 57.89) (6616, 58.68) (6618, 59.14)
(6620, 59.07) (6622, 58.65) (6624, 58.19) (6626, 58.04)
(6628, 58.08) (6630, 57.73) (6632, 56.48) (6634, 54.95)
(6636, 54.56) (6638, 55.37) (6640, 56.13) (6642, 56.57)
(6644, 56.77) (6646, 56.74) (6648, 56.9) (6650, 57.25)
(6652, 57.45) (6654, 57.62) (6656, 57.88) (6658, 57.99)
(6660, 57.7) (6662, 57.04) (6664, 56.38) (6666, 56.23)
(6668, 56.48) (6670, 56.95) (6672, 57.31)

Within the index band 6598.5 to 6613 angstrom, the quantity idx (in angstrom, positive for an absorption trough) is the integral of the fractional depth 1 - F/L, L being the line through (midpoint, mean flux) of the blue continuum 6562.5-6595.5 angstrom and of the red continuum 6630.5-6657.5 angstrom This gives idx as -0.4 angstrom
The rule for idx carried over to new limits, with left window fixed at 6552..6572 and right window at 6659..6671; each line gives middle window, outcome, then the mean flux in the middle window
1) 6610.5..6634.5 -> -1.1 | 57.9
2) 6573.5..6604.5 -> -1.7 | 57.2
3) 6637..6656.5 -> -0.2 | 56.8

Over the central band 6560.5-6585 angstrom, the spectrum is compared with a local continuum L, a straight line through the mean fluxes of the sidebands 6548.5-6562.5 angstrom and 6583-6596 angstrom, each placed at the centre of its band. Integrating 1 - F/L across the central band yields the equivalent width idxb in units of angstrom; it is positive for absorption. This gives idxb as 0.72 angstrom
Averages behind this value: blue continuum 55.4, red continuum 57.1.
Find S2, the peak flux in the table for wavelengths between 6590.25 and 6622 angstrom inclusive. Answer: 59.14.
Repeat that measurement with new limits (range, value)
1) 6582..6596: 57.98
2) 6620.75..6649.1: 58.65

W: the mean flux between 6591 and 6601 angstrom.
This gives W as 56.6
